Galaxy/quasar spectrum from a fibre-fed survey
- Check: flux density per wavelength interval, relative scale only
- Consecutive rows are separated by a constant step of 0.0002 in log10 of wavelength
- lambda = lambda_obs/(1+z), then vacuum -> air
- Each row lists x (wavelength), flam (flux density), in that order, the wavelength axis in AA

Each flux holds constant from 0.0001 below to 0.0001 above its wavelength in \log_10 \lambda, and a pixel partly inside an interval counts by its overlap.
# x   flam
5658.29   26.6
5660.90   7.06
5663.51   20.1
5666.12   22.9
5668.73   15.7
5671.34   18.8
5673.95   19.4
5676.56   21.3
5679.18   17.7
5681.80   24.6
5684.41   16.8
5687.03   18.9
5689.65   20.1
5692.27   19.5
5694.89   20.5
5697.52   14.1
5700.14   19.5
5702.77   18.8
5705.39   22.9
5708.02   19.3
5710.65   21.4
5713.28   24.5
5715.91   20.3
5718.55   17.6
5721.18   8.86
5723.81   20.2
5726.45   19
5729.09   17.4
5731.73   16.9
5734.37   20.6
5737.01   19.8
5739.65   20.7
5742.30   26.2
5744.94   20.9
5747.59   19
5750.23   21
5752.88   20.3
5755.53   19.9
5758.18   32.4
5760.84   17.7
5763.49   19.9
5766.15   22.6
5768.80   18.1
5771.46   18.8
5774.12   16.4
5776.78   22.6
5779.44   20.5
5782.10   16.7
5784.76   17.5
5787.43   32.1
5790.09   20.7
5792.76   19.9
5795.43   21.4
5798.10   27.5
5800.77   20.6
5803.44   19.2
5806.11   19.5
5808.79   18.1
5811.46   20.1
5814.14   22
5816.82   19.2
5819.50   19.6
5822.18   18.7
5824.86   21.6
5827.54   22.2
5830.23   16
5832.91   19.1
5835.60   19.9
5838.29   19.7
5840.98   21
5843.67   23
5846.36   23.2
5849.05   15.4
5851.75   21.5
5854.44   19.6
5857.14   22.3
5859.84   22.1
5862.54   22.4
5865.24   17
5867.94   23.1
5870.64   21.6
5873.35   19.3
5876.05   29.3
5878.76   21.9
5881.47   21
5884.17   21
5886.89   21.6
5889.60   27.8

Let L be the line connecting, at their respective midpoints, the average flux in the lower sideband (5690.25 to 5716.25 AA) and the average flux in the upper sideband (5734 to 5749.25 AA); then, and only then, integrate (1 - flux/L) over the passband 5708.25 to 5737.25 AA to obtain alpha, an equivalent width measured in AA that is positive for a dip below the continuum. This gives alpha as 2.7 AA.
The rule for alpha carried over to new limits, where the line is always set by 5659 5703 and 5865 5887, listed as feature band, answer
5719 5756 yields 0.7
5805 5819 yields 0.8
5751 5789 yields -1.7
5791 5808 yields -0.4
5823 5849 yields 1.2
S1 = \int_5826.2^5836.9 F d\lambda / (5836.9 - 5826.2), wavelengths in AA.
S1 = 19.3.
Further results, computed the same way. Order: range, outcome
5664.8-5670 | 19.3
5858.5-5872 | 21.2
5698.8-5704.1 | 19.2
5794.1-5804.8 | 22.2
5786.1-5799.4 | 24.3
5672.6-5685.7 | 20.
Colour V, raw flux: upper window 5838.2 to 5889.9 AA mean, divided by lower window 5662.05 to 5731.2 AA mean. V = 1.13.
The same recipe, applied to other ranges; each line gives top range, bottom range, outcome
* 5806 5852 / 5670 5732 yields 1.04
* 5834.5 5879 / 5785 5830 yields 1.01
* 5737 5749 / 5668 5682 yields 1.11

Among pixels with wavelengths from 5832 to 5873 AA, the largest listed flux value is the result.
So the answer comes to 23.2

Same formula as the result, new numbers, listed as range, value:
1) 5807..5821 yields 22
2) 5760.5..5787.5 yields 32.1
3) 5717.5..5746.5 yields 26.2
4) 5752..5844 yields 32.4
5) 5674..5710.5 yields 24.6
